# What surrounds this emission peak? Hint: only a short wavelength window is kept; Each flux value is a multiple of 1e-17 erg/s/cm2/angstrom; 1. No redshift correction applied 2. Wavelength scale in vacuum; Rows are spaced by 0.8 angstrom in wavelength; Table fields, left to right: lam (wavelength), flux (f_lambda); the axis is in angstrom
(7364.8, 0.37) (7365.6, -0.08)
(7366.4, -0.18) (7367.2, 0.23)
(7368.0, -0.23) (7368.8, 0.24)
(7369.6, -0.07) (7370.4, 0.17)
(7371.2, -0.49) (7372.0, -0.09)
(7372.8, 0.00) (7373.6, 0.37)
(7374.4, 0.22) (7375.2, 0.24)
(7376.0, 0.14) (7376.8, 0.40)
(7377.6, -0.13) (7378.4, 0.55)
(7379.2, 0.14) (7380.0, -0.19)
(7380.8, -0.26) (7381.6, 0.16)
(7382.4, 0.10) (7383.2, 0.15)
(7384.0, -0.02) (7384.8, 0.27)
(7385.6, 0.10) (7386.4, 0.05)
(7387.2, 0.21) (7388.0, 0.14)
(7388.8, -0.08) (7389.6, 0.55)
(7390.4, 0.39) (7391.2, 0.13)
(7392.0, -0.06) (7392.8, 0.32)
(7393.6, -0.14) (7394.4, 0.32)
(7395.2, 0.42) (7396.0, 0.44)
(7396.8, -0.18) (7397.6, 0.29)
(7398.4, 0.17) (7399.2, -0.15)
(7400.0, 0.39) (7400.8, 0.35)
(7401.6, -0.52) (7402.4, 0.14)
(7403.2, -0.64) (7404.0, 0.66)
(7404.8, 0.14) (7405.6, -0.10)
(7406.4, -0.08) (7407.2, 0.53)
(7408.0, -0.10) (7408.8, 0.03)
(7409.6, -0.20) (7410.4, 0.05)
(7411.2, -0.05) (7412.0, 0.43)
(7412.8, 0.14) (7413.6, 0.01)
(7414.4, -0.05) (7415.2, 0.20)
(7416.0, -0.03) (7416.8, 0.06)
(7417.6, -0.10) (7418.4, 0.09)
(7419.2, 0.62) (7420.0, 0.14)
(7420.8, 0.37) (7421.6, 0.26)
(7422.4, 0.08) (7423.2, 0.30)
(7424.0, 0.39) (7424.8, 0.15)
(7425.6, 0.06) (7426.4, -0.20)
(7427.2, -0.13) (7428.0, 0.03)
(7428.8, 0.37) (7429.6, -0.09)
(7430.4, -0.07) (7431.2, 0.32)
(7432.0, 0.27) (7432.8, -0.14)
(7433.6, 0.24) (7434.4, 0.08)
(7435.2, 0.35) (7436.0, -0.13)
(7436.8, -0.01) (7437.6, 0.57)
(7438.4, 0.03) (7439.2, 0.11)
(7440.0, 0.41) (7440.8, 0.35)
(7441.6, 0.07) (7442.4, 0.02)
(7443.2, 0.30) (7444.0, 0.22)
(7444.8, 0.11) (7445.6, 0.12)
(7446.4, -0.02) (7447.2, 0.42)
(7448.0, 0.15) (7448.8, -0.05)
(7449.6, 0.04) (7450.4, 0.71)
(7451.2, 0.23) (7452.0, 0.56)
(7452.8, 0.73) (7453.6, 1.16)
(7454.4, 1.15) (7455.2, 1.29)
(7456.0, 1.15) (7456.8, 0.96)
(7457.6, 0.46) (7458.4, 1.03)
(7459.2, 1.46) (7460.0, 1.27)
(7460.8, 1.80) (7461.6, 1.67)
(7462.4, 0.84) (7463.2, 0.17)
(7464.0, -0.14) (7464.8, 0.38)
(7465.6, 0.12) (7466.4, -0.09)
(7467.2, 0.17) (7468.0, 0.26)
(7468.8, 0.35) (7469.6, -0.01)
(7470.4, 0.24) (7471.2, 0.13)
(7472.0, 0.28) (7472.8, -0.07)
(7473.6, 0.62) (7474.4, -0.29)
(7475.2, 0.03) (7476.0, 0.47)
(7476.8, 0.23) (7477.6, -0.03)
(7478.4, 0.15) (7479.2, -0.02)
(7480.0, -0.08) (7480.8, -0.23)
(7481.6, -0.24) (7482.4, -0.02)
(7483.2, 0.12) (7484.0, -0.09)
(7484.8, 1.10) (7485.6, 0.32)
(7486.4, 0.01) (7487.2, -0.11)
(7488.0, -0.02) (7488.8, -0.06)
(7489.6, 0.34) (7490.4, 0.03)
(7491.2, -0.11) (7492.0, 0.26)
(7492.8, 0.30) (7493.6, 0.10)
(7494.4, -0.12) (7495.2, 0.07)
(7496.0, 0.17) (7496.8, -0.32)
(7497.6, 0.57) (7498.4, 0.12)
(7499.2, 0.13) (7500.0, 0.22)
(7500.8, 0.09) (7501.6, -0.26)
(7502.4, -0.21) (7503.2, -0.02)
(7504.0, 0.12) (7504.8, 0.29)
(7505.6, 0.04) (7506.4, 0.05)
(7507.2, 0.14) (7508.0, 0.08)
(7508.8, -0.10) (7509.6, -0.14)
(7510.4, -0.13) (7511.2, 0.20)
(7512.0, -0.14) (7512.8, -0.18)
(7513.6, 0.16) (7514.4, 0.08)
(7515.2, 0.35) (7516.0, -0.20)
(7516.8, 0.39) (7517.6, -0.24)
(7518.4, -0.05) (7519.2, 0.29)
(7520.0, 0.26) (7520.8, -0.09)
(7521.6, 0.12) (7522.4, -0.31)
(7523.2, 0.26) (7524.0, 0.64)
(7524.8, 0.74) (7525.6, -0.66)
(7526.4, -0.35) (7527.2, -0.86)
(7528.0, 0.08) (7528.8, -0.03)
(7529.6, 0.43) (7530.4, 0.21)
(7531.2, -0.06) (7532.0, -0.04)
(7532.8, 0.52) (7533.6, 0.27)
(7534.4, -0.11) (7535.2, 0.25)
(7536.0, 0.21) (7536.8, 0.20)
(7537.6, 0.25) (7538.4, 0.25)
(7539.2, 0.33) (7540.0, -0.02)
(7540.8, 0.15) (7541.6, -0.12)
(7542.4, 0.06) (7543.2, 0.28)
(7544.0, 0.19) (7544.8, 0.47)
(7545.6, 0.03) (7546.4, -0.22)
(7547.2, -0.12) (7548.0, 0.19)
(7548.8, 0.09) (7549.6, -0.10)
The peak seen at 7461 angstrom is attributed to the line [O II]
